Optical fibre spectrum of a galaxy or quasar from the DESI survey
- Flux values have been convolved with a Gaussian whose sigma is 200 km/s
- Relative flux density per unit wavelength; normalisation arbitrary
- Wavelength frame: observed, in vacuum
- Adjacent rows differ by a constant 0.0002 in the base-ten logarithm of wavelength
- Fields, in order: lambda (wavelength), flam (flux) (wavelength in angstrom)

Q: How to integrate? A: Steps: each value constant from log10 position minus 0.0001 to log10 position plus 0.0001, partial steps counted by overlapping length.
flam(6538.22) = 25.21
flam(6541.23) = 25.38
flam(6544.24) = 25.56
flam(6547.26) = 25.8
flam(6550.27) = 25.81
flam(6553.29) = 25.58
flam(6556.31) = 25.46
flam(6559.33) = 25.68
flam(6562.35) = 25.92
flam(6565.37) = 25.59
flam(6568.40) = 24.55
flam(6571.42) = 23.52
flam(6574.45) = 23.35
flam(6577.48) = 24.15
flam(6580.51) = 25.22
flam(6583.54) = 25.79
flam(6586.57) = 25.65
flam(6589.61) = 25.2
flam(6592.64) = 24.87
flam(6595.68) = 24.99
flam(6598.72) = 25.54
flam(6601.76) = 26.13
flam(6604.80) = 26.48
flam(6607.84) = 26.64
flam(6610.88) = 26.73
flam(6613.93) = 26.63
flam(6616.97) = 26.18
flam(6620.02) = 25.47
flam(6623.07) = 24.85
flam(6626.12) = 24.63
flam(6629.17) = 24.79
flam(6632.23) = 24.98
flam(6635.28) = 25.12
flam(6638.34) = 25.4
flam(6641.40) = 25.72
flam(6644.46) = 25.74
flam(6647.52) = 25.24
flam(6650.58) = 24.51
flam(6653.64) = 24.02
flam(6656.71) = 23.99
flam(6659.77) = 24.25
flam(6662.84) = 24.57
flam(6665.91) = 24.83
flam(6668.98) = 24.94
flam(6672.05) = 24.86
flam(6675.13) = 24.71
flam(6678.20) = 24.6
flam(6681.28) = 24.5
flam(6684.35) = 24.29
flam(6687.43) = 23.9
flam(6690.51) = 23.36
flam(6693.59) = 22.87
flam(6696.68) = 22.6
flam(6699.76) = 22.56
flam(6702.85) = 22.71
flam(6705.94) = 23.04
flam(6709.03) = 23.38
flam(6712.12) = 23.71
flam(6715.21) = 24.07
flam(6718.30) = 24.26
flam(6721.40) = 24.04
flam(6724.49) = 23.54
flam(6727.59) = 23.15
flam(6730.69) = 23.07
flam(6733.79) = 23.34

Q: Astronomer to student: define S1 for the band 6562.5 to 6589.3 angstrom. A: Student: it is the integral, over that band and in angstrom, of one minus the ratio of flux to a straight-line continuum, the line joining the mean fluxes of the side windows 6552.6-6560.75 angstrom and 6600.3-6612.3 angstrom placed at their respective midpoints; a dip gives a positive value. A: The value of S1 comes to 1.2 angstrom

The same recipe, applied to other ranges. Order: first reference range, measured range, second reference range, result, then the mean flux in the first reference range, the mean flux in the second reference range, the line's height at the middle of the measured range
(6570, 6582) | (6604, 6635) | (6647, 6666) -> -1.84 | 24.1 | 24.4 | 24.3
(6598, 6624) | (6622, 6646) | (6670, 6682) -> 0.42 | 26.1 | 24.7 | 25.6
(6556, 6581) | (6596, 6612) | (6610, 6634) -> -0.60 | 24.8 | 25.5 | 25.3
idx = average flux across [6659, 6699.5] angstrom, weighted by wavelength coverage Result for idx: 24.1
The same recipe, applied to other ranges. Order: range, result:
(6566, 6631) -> 25.3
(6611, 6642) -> 25.4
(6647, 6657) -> 24.4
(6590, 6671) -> 25.3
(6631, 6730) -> 24.2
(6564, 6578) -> 24.2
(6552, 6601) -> 25.1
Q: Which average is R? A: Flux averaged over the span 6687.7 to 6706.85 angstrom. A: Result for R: 22.9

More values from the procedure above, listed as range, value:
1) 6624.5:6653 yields 25.1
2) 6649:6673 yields 24.5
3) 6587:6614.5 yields 25.9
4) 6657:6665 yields 24.4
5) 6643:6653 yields 25.1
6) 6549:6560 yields 25.6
